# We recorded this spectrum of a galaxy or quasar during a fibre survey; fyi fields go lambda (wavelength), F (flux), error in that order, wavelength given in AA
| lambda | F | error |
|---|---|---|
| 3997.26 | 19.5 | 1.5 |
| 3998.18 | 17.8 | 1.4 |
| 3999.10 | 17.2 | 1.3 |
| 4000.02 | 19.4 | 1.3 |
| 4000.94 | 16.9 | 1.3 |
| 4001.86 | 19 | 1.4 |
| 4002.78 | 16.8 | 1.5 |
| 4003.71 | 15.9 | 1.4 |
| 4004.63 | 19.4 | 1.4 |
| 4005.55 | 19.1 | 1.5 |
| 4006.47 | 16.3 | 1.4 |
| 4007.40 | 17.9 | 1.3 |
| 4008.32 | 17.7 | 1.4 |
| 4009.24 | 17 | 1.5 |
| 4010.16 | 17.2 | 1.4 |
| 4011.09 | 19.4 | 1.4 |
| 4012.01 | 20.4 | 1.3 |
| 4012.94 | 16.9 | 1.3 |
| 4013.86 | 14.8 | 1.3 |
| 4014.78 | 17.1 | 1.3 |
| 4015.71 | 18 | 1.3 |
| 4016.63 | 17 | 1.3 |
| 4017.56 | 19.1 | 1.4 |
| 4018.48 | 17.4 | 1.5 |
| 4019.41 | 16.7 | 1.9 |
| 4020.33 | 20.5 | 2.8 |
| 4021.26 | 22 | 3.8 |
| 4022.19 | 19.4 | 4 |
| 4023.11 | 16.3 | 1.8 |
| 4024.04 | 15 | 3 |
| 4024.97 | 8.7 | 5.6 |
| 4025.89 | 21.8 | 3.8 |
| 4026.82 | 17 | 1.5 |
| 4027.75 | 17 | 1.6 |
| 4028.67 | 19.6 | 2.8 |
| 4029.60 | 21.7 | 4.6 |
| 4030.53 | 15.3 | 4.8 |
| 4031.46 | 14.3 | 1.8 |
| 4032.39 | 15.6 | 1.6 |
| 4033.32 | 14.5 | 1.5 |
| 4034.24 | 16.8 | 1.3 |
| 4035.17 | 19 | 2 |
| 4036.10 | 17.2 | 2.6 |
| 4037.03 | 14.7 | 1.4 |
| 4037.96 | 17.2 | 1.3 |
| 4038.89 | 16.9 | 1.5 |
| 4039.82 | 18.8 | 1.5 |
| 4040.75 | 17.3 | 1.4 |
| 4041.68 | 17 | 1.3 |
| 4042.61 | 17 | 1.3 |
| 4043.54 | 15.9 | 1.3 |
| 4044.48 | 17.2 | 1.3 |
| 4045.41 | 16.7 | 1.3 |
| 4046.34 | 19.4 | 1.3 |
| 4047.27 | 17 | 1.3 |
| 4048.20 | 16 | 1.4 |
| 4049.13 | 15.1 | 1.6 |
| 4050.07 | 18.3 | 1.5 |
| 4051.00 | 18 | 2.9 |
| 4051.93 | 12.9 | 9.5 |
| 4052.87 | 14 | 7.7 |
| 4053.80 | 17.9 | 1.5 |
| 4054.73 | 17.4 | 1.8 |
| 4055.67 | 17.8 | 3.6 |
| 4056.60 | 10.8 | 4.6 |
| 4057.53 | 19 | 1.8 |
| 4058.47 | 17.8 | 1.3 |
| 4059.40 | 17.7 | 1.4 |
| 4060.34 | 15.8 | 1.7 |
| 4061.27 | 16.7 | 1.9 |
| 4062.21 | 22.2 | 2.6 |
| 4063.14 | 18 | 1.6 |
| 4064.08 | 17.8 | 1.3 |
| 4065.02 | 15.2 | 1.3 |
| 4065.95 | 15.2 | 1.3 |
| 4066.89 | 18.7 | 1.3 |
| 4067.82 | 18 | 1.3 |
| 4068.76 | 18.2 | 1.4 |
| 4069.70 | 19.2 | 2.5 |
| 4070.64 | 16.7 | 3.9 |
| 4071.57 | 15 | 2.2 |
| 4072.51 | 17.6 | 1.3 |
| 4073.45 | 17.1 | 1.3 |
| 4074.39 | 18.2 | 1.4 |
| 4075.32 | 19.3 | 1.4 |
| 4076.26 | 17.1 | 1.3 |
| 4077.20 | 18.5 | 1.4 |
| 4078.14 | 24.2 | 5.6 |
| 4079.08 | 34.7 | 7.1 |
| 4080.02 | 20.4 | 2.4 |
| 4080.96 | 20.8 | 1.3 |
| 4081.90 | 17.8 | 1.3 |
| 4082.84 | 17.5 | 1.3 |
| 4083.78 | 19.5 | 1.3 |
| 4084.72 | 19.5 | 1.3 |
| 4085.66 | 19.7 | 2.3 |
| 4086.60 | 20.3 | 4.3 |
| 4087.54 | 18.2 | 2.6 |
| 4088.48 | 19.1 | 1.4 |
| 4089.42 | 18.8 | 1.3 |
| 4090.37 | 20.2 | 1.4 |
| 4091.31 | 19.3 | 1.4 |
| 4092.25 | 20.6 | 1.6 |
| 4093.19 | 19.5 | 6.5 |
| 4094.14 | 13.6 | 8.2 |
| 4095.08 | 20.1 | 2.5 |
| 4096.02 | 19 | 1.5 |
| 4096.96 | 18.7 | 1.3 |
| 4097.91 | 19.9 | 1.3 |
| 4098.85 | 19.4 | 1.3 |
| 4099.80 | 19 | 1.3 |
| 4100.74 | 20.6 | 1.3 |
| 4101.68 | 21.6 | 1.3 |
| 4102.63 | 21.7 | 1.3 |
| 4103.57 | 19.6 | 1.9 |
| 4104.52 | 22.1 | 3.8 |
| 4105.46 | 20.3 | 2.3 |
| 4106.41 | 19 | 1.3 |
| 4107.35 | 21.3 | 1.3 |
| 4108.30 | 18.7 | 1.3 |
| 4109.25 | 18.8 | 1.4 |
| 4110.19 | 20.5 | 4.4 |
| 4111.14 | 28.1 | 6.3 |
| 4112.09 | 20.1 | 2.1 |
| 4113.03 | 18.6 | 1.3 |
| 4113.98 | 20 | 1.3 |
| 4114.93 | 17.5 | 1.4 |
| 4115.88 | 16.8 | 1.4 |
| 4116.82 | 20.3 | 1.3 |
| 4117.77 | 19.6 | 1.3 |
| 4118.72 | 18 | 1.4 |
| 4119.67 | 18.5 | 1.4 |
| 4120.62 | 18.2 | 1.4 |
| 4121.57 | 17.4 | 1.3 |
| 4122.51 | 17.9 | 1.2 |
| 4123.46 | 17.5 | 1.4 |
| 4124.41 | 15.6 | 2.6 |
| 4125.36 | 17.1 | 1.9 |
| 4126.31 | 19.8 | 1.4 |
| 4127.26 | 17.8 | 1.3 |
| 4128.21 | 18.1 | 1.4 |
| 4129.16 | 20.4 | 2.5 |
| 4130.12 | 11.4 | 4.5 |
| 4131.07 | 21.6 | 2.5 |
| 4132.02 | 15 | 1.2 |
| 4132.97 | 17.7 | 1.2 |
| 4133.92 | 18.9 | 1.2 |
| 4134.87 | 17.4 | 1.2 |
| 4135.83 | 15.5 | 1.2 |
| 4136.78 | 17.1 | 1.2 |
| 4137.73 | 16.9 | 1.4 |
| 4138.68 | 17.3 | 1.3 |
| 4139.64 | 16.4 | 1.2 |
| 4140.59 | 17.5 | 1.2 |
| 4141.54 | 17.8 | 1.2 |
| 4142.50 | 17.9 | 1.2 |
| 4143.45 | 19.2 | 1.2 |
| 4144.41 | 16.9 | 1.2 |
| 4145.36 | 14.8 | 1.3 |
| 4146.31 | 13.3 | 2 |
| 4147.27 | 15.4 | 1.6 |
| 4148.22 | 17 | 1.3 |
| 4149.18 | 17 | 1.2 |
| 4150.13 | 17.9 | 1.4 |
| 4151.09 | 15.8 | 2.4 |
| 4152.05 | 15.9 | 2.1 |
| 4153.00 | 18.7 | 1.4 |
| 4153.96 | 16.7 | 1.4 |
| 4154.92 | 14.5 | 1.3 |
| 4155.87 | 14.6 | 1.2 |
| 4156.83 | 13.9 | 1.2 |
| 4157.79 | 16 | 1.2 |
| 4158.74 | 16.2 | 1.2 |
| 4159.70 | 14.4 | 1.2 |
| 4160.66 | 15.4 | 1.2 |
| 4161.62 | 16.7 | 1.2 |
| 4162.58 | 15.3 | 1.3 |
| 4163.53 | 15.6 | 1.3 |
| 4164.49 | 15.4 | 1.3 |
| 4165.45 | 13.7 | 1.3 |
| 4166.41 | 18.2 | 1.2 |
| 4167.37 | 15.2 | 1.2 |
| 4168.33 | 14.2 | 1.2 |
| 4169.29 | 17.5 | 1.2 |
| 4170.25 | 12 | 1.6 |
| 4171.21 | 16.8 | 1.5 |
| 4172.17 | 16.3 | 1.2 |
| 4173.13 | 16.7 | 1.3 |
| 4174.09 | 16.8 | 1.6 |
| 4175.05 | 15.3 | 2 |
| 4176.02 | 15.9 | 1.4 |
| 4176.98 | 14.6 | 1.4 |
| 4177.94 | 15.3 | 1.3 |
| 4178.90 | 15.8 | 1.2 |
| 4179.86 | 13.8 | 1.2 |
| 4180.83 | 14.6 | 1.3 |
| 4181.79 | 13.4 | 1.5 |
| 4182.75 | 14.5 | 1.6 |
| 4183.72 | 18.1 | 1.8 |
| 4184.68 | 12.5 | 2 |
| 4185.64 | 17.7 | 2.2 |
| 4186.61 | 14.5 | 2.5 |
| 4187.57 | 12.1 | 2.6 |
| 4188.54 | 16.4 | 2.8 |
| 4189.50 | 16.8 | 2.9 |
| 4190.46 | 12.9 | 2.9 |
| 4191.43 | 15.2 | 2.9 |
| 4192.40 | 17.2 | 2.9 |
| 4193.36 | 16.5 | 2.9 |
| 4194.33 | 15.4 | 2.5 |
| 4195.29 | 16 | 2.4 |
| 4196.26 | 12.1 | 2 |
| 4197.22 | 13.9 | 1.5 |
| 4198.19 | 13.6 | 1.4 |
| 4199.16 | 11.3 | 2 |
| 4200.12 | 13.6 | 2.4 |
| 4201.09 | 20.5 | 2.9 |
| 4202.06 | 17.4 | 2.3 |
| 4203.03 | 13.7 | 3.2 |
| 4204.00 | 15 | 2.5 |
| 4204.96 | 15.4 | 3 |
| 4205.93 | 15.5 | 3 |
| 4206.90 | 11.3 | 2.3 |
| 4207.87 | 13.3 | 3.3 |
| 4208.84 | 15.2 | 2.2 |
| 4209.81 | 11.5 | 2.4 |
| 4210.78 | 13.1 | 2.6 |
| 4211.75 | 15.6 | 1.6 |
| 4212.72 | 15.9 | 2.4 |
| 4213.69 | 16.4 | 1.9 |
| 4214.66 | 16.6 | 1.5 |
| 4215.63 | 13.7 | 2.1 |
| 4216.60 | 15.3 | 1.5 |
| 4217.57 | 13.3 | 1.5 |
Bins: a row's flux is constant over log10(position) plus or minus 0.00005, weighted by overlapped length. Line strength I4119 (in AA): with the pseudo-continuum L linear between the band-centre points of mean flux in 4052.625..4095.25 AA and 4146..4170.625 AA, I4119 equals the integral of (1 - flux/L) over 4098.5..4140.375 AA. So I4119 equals -4.3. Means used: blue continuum 18.5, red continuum 15.7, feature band 18.7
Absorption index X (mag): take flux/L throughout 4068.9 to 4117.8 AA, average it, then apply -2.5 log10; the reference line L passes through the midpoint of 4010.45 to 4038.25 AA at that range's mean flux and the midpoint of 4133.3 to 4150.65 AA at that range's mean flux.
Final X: -0.15 mag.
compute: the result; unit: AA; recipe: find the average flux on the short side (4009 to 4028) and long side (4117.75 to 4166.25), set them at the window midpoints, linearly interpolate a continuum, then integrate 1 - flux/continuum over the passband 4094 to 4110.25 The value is -2.6 AA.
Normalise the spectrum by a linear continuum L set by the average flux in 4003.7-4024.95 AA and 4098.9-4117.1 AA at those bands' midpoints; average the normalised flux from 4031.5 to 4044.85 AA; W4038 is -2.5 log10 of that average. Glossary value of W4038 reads 0.10 mag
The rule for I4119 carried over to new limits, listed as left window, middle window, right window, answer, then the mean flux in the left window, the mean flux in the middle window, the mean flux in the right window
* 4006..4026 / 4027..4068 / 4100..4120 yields 3.1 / 17.5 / 17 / 20.1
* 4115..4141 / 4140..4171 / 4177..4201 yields 0.7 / 17.6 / 16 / 14.8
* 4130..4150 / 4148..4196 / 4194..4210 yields 0.2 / 16.9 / 15.6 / 14.4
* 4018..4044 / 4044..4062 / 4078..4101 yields 1.5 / 17.2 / 16.7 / 19.9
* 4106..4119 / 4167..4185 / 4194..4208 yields 0.9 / 19.8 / 15.2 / 14.6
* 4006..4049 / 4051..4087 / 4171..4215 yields -3.4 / 17.3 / 18.3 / 15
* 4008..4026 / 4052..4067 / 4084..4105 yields 1.5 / 17.5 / 16.8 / 19.6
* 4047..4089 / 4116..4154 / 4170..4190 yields -2.1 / 18.1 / 17.3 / 15.3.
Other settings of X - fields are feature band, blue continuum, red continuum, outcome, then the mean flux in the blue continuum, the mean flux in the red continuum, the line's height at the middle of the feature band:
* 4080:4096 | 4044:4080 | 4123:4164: -0.10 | 17.8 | 16.6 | 17.5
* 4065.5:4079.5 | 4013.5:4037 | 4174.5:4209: -0.16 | 17.2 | 14.9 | 16.6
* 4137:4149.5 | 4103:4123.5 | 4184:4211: 0.07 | 19.5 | 14.7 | 17.8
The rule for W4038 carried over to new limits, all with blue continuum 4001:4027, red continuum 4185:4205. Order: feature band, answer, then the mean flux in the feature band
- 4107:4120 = -0.21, 19.8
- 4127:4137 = -0.09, 17.3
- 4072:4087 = -0.20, 20.1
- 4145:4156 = -0.02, 16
